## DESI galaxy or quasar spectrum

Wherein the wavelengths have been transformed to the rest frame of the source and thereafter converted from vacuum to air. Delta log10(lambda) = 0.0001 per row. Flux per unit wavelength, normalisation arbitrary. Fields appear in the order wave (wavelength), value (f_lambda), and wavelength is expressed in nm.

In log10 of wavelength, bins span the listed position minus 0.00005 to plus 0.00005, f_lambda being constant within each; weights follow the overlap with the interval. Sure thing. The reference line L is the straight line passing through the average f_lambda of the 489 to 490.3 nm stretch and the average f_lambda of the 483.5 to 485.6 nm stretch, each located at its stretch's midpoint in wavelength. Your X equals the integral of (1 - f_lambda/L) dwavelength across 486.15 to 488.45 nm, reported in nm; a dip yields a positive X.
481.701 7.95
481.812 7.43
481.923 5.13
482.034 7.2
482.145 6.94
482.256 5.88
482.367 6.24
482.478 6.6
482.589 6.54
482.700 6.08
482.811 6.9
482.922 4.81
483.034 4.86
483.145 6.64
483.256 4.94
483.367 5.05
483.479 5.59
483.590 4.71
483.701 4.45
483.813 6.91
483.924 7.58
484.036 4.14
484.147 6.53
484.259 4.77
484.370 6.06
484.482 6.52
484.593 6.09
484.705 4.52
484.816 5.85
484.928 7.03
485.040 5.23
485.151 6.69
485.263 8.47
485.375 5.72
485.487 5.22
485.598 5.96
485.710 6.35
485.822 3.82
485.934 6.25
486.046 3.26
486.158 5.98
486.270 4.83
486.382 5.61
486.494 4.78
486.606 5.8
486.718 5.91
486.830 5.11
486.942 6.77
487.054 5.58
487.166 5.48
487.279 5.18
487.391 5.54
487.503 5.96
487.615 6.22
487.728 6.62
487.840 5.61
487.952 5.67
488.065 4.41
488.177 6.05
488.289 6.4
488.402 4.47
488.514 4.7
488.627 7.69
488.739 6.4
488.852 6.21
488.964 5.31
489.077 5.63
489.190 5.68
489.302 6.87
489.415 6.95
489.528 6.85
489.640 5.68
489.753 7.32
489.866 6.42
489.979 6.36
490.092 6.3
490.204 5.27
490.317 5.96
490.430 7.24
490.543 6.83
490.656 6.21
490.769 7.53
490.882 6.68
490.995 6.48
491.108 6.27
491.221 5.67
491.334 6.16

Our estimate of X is 0.19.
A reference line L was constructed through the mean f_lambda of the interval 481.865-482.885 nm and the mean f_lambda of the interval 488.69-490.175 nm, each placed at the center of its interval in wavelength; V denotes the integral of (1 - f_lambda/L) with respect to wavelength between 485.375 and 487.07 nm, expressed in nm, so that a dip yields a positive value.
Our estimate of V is 0.24 nm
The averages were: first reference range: 6.37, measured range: 5.42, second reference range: 6.29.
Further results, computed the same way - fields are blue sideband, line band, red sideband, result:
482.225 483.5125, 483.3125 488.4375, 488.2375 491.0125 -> 0.31 nm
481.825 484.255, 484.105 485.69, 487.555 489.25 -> -0.05 nm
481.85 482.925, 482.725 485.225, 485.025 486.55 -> 0.10 nm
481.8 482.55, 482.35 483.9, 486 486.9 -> 0.10 nm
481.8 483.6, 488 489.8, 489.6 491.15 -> 0.10 nm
